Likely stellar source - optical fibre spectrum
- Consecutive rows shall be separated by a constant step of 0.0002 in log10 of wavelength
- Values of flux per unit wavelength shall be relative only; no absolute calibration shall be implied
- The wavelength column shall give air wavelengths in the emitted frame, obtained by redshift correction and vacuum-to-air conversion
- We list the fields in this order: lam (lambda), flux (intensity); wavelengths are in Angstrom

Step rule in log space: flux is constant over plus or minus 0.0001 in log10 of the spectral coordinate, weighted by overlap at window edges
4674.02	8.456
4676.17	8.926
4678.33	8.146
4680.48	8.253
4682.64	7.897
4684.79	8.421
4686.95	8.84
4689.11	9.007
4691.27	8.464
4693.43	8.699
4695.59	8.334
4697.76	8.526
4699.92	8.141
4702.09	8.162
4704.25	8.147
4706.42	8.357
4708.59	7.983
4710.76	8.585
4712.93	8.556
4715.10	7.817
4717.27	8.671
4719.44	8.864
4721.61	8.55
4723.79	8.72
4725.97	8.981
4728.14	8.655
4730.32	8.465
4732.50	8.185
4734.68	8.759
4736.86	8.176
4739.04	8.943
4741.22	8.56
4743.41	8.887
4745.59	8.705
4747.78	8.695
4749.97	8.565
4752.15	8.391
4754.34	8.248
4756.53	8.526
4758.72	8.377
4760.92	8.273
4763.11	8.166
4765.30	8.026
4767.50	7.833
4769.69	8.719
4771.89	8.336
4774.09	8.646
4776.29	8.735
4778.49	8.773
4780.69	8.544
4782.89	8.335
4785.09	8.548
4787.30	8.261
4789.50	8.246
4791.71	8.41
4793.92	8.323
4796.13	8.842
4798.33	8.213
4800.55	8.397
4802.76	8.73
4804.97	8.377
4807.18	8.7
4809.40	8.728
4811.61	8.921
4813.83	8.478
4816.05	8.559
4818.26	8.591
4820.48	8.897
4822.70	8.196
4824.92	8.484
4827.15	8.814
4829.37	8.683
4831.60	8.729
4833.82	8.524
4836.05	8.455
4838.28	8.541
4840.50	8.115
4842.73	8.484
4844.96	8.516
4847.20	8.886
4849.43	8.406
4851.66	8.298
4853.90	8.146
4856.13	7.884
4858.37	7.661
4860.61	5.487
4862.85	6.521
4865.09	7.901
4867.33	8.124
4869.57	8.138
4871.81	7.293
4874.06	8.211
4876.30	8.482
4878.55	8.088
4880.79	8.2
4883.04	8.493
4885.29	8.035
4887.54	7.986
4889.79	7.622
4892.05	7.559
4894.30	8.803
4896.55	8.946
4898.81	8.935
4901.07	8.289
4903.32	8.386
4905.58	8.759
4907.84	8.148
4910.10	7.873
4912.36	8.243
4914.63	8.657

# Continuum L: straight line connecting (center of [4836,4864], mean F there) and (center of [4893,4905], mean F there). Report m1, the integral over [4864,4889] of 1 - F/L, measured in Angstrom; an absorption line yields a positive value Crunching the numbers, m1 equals 0.7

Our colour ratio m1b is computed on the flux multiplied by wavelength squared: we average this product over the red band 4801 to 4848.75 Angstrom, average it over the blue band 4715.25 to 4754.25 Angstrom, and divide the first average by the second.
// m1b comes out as 1.04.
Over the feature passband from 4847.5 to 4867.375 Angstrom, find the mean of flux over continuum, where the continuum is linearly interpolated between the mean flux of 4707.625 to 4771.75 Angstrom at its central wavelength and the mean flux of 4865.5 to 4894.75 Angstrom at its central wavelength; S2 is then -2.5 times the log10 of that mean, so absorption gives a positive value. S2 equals 0.07 mag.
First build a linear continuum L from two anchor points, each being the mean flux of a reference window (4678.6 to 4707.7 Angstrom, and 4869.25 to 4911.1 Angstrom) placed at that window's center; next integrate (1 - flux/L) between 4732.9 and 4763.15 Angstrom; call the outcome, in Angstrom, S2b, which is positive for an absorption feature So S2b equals -0.64 Angstrom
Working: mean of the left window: 8.39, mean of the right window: 8.23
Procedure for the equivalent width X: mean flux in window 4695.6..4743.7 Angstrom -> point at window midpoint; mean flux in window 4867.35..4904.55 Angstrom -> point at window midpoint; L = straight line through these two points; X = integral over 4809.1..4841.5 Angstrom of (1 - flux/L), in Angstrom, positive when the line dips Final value -1.0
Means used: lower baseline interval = 8.48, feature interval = 8.58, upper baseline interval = 8.22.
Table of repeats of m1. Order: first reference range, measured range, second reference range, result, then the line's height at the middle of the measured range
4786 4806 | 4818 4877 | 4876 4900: 1.32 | 8.34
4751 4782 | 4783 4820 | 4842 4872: -1.52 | 8.19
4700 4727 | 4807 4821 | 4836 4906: -0.79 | 8.22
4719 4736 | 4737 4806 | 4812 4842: 1.04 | 8.6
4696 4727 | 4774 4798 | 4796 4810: 0.07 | 8.52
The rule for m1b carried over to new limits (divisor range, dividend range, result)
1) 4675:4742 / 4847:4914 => 1.02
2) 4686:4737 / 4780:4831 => 1.05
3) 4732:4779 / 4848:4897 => 0.98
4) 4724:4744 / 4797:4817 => 1.03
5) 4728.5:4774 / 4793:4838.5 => 1.04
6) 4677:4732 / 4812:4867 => 1.03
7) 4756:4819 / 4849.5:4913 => 0.99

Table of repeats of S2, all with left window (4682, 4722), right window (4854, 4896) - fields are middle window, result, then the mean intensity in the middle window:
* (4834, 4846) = -0.06 mag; 8.43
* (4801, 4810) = -0.07 mag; 8.61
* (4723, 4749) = -0.04 mag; 8.64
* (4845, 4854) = -0.07 mag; 8.47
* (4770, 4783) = -0.05 mag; 8.59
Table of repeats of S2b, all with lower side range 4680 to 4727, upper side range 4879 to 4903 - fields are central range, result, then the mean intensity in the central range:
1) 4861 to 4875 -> 1.2 Angstrom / 7.58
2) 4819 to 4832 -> -0.4 Angstrom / 8.62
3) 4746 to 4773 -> 0.2 Angstrom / 8.35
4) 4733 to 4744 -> -0.3 Angstrom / 8.63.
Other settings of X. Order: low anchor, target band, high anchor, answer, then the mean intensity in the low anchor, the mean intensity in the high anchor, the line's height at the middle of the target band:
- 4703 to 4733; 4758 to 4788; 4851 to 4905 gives -0.3 Angstrom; 8.47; 7.98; 8.3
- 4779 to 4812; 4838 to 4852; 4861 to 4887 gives -0.6 Angstrom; 8.5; 7.89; 8.11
